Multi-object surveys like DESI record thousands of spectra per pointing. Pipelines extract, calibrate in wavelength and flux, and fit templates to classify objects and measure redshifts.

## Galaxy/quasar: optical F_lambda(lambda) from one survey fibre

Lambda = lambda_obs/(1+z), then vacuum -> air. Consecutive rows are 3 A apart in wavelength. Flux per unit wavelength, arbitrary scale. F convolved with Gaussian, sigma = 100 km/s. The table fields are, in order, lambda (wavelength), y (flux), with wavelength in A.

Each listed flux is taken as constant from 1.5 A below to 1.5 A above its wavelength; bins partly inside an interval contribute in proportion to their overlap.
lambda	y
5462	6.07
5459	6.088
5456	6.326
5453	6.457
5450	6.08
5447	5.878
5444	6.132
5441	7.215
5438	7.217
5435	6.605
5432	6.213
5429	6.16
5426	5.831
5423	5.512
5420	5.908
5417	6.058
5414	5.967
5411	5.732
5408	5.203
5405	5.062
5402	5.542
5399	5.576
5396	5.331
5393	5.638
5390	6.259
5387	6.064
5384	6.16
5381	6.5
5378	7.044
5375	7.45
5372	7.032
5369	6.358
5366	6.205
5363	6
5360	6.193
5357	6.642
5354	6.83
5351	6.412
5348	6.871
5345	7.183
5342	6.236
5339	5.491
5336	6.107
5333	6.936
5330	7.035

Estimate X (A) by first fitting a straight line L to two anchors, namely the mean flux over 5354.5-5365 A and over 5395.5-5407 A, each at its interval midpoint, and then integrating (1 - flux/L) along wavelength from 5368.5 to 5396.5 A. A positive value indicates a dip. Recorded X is -2.9 A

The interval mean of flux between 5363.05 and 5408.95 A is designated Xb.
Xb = 6.1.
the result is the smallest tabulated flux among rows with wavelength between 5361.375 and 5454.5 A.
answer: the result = 5.062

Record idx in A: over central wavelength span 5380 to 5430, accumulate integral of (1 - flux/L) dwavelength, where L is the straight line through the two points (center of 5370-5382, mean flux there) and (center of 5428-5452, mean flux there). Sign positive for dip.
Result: 7.14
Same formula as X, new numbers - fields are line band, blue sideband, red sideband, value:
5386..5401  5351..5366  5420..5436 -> 1.1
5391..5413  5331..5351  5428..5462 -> 3.3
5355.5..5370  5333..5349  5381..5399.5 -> -0.2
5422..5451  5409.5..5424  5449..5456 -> -1.0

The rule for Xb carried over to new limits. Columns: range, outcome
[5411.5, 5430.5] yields 5.9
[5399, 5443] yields 6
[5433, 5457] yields 6.49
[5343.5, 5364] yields 6.6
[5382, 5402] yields 5.83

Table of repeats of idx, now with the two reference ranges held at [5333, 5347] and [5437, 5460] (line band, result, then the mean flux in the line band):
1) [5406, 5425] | 2.0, 5.72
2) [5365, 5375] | -0.5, 6.69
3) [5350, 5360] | -0.3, 6.57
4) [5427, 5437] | 0.1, 6.35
